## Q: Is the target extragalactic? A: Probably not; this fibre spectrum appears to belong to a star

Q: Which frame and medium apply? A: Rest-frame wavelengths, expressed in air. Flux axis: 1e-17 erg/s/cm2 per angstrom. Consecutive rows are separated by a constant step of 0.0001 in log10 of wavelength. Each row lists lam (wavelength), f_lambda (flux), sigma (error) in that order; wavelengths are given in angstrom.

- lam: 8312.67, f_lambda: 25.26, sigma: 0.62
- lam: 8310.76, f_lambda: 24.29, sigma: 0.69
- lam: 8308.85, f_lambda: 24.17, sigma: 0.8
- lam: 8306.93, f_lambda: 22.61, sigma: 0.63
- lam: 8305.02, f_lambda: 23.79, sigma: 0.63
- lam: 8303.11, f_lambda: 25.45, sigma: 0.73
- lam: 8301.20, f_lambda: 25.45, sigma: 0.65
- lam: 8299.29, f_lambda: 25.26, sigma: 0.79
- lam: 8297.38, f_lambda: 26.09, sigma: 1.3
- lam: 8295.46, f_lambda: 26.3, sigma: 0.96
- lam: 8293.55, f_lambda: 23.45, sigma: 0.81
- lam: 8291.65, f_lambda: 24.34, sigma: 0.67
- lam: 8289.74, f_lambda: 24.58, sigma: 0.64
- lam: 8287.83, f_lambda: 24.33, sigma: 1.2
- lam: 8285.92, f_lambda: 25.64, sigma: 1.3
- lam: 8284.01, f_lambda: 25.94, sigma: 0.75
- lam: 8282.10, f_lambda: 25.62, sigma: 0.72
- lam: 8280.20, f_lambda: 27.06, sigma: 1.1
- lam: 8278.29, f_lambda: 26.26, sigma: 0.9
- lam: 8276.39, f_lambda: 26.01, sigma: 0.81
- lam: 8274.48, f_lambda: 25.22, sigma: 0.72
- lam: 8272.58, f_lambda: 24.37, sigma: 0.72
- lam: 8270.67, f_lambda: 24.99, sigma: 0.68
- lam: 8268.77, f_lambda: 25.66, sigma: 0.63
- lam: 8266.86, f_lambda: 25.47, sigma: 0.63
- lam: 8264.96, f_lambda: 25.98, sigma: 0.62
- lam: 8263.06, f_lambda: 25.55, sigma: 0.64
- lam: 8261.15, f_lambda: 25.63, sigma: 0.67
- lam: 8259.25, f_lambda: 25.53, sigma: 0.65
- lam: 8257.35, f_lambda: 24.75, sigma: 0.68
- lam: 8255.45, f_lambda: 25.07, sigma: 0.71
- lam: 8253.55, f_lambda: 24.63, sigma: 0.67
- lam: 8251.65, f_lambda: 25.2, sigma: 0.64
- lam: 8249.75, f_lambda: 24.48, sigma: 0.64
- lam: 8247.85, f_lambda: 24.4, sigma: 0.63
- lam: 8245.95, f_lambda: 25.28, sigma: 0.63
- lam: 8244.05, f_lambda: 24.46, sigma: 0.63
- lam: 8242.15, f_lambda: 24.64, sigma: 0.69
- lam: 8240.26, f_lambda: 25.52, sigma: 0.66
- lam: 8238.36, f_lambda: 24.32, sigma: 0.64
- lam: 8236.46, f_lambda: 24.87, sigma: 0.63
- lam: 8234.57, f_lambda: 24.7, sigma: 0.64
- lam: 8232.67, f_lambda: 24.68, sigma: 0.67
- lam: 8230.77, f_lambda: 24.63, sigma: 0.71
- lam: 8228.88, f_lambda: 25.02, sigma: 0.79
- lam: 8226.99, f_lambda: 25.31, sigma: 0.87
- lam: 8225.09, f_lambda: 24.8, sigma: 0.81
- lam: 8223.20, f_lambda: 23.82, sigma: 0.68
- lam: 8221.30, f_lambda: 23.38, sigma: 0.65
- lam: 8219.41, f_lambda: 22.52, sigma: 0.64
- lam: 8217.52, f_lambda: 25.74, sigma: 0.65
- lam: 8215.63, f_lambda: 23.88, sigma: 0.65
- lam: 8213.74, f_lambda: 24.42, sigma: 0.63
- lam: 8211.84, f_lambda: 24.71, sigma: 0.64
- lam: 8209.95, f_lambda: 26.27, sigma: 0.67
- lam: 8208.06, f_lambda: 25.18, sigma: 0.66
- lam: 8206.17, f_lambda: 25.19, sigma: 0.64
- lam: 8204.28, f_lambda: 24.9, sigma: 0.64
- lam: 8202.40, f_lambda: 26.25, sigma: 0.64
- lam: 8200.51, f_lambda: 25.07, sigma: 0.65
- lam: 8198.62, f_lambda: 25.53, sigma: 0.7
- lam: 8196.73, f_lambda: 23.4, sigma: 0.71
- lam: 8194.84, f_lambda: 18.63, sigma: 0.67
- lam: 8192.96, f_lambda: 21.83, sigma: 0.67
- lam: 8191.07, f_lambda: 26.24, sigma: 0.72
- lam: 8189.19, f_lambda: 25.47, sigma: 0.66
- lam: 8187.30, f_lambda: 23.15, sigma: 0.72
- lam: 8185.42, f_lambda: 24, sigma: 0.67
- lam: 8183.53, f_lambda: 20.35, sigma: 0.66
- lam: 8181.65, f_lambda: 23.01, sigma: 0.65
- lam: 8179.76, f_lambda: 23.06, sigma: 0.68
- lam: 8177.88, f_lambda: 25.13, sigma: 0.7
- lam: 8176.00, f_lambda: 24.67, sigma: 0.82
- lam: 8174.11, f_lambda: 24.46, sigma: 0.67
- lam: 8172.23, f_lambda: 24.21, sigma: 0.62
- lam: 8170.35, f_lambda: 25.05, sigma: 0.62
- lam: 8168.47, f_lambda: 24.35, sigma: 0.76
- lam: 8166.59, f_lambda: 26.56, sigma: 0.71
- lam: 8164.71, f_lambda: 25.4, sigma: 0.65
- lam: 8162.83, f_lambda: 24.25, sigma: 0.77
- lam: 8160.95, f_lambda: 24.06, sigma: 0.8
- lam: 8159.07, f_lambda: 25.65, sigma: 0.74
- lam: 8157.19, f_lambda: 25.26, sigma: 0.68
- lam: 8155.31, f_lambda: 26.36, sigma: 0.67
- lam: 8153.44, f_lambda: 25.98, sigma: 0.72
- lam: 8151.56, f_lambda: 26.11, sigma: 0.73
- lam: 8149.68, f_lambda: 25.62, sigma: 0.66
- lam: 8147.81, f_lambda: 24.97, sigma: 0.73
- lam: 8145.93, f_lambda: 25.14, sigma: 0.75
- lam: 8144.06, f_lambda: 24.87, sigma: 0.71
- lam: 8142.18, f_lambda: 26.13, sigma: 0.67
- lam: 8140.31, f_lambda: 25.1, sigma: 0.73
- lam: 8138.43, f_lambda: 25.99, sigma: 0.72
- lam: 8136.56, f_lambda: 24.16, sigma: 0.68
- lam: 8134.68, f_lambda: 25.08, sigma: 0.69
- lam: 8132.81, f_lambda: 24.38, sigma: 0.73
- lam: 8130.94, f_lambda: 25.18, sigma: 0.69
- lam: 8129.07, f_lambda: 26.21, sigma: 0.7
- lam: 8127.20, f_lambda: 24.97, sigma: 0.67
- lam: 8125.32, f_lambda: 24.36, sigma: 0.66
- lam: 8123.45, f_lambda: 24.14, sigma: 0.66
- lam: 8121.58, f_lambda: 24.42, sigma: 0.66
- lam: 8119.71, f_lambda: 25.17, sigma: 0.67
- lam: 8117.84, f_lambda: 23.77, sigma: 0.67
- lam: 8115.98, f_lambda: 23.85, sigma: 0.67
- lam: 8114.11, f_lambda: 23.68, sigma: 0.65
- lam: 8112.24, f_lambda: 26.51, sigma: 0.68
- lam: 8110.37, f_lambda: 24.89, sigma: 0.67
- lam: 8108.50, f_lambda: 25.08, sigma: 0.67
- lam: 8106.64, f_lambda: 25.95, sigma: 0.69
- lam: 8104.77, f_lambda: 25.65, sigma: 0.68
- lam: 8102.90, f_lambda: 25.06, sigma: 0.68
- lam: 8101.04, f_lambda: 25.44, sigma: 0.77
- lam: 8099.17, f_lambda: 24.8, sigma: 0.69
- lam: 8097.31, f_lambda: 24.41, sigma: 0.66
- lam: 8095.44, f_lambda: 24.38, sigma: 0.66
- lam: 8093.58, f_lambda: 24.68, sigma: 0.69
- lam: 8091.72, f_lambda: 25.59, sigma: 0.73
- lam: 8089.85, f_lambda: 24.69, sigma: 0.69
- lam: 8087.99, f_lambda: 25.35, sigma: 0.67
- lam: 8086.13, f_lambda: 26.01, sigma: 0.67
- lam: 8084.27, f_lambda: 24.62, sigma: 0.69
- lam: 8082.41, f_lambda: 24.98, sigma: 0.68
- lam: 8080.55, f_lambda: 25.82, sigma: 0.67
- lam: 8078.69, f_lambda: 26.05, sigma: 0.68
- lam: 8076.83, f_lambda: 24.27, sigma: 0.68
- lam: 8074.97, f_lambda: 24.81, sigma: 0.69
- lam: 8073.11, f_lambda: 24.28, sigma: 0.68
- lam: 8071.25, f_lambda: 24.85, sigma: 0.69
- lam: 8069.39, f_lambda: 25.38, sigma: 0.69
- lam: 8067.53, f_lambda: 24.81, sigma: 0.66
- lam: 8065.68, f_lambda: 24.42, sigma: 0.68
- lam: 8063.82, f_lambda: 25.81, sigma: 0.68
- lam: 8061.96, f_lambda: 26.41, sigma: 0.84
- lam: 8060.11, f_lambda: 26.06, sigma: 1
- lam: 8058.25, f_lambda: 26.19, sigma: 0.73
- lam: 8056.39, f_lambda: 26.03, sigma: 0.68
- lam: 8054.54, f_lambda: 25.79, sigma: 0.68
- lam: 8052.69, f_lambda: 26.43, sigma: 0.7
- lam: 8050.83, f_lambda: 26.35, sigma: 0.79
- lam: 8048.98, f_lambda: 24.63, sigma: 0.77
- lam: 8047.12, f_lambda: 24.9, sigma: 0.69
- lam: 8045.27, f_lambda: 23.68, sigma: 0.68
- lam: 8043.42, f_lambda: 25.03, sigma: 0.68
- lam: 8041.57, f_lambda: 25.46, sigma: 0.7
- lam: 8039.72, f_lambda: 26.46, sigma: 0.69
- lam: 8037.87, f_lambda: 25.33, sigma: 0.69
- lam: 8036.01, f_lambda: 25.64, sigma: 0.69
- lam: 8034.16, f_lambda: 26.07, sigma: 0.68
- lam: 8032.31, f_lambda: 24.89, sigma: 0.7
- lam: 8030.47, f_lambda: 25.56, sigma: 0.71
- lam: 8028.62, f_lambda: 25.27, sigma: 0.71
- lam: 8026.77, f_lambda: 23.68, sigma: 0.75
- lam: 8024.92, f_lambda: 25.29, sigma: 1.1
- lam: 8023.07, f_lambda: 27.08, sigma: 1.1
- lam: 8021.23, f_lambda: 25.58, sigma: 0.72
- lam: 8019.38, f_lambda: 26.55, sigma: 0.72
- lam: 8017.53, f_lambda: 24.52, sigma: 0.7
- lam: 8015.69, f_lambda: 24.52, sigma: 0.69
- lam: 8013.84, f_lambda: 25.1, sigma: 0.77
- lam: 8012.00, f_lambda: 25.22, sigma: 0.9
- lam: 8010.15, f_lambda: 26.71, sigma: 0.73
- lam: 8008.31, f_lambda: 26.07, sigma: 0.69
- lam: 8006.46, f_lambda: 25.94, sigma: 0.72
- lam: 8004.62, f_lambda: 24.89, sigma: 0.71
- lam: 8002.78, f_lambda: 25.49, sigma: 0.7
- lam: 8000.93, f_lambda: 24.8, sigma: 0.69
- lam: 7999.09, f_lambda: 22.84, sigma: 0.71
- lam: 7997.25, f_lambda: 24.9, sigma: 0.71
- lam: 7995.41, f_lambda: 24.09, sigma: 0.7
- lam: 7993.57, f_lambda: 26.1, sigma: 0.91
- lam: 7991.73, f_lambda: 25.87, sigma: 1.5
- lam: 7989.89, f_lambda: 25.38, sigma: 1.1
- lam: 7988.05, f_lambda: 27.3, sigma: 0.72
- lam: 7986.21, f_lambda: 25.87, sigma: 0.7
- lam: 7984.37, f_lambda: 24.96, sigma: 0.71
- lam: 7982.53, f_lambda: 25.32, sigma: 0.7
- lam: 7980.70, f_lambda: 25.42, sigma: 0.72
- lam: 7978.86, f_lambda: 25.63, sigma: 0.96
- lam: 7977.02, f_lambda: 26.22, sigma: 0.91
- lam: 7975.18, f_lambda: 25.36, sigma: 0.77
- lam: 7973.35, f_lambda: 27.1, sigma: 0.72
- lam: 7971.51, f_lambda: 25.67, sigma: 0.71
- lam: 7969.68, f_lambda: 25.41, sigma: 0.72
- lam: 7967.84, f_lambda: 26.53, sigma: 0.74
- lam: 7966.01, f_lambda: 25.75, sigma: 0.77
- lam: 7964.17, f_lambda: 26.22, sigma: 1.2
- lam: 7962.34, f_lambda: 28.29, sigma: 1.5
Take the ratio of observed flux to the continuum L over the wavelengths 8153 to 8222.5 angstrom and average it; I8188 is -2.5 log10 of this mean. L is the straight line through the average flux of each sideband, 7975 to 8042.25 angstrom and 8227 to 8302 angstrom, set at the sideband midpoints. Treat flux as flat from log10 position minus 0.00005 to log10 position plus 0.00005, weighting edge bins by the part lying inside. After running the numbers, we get 0.04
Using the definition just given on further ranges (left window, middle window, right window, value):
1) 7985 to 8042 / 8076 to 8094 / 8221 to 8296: 0.00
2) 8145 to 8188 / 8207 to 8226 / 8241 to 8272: 0.02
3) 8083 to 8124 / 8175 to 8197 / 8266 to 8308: 0.08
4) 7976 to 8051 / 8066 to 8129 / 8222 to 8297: 0.01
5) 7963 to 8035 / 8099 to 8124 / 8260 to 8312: 0.02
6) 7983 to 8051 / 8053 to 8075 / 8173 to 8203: -0.02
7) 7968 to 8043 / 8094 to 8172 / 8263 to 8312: 0.01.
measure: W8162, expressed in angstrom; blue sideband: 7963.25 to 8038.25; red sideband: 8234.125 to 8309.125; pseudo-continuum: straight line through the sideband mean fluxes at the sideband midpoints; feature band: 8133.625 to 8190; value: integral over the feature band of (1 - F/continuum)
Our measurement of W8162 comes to 1.1 angstrom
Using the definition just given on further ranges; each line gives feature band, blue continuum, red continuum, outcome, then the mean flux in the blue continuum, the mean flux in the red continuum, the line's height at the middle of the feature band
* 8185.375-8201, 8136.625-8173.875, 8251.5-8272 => 1.01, 25.3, 25.3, 25.3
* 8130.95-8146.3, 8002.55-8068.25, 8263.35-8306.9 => 0.18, 25.5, 25.3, 25.4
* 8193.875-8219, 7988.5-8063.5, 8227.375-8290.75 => 0.72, 25.4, 25.2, 25.2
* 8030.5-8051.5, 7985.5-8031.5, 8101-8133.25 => -0.05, 25.4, 24.9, 25.2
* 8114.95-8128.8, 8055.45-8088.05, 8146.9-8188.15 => 0.28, 25.3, 24.6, 25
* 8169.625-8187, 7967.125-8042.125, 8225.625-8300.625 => 1.06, 25.5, 25.2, 25.3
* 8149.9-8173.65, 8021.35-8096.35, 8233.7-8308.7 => -0.05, 25.3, 25.1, 25.2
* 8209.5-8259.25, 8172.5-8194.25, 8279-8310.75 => -0.79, 23.7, 25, 24.3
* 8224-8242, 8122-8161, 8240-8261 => 0.09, 25.2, 24.9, 25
